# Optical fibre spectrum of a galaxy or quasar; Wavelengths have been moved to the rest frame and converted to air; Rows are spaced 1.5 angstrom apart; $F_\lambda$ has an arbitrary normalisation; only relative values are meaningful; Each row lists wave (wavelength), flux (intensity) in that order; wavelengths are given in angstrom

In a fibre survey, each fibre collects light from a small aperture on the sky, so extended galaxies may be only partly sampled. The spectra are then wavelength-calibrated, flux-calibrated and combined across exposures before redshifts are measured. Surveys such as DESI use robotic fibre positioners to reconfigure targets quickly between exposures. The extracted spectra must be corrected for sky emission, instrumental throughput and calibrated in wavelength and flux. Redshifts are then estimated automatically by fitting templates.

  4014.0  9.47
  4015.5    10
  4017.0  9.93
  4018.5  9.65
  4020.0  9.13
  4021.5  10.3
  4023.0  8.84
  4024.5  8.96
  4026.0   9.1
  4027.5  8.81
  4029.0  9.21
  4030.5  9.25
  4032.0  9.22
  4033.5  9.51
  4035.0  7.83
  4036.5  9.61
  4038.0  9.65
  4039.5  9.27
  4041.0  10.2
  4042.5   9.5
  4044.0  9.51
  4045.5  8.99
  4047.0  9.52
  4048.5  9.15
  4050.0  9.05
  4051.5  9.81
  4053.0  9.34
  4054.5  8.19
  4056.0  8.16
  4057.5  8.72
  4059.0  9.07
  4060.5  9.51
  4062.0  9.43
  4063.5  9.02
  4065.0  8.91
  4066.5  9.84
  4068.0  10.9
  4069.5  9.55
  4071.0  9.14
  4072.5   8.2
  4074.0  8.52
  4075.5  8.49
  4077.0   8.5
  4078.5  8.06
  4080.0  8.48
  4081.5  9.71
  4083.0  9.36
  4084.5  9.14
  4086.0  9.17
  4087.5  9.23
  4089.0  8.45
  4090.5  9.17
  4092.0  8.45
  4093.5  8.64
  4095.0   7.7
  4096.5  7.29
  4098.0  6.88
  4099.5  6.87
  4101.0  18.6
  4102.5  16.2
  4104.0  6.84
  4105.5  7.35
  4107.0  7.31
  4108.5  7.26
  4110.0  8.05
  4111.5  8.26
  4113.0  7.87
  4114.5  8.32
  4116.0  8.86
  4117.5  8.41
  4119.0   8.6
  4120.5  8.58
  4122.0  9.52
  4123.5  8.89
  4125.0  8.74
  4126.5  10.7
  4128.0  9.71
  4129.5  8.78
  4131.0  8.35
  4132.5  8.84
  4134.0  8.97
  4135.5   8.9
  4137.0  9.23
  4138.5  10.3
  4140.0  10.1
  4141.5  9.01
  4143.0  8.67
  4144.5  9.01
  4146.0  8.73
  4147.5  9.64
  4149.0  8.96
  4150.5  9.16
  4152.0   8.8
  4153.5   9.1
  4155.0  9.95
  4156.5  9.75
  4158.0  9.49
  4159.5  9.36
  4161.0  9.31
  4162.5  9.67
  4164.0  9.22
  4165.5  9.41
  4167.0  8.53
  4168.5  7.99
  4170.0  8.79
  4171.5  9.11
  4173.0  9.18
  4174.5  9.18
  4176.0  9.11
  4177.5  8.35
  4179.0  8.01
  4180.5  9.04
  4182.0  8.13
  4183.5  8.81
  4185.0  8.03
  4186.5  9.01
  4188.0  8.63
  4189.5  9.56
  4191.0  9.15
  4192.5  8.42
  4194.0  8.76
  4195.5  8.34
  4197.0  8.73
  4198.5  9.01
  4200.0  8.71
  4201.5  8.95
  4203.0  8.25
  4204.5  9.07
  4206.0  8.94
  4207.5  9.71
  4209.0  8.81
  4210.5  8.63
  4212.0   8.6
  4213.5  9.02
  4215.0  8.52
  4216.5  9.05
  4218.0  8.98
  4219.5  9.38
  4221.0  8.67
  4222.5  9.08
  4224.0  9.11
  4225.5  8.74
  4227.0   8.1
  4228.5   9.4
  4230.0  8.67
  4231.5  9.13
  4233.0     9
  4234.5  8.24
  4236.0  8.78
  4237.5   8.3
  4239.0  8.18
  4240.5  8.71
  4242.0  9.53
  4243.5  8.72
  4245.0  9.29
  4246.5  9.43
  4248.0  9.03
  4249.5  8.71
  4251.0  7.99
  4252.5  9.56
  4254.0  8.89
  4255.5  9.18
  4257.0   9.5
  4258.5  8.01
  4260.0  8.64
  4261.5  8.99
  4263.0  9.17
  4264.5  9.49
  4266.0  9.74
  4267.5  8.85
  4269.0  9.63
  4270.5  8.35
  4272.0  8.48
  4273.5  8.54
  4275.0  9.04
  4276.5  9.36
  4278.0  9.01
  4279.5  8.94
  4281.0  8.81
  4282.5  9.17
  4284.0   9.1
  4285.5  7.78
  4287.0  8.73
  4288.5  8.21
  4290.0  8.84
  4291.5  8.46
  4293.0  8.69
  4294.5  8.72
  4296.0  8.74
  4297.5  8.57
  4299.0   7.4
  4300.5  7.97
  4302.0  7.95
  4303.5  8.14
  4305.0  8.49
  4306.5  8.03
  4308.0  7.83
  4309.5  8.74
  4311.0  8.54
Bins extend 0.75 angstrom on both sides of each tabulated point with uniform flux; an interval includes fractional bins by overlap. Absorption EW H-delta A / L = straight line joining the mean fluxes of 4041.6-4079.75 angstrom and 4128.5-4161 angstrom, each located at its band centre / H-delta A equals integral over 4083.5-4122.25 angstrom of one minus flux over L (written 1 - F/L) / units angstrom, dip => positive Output 1.1 angstrom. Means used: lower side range 9.08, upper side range 9.2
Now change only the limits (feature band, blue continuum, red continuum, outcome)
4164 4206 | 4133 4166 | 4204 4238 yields 1.50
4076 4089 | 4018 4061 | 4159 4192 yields 0.26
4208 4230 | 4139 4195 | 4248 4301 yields 0.08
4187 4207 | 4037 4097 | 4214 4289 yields 0.23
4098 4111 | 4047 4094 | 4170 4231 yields -0.93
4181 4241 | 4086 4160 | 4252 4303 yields 0.75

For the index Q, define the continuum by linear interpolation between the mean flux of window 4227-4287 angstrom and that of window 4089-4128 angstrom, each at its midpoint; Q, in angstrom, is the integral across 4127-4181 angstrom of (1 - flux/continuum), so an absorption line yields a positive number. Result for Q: -1.1 angstrom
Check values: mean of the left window 8.94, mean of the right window 8.89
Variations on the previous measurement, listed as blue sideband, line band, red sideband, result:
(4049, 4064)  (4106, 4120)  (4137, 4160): 1.7 angstrom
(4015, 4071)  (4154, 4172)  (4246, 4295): -0.3 angstrom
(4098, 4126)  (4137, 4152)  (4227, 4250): -0.4 angstrom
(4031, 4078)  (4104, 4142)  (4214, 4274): 1.5 angstrom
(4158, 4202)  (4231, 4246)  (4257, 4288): 0.2 angstrom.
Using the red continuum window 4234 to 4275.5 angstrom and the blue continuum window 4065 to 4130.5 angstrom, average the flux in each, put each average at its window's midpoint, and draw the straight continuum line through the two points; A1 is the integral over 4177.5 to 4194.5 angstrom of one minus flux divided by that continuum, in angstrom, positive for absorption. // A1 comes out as 0.50 angstrom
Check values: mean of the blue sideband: 8.99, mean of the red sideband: 8.89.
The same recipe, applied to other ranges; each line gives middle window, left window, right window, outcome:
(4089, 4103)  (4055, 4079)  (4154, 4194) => -1.2 angstrom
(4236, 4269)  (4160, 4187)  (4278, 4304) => -1.3 angstrom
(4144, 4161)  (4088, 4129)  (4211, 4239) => -0.7 angstrom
